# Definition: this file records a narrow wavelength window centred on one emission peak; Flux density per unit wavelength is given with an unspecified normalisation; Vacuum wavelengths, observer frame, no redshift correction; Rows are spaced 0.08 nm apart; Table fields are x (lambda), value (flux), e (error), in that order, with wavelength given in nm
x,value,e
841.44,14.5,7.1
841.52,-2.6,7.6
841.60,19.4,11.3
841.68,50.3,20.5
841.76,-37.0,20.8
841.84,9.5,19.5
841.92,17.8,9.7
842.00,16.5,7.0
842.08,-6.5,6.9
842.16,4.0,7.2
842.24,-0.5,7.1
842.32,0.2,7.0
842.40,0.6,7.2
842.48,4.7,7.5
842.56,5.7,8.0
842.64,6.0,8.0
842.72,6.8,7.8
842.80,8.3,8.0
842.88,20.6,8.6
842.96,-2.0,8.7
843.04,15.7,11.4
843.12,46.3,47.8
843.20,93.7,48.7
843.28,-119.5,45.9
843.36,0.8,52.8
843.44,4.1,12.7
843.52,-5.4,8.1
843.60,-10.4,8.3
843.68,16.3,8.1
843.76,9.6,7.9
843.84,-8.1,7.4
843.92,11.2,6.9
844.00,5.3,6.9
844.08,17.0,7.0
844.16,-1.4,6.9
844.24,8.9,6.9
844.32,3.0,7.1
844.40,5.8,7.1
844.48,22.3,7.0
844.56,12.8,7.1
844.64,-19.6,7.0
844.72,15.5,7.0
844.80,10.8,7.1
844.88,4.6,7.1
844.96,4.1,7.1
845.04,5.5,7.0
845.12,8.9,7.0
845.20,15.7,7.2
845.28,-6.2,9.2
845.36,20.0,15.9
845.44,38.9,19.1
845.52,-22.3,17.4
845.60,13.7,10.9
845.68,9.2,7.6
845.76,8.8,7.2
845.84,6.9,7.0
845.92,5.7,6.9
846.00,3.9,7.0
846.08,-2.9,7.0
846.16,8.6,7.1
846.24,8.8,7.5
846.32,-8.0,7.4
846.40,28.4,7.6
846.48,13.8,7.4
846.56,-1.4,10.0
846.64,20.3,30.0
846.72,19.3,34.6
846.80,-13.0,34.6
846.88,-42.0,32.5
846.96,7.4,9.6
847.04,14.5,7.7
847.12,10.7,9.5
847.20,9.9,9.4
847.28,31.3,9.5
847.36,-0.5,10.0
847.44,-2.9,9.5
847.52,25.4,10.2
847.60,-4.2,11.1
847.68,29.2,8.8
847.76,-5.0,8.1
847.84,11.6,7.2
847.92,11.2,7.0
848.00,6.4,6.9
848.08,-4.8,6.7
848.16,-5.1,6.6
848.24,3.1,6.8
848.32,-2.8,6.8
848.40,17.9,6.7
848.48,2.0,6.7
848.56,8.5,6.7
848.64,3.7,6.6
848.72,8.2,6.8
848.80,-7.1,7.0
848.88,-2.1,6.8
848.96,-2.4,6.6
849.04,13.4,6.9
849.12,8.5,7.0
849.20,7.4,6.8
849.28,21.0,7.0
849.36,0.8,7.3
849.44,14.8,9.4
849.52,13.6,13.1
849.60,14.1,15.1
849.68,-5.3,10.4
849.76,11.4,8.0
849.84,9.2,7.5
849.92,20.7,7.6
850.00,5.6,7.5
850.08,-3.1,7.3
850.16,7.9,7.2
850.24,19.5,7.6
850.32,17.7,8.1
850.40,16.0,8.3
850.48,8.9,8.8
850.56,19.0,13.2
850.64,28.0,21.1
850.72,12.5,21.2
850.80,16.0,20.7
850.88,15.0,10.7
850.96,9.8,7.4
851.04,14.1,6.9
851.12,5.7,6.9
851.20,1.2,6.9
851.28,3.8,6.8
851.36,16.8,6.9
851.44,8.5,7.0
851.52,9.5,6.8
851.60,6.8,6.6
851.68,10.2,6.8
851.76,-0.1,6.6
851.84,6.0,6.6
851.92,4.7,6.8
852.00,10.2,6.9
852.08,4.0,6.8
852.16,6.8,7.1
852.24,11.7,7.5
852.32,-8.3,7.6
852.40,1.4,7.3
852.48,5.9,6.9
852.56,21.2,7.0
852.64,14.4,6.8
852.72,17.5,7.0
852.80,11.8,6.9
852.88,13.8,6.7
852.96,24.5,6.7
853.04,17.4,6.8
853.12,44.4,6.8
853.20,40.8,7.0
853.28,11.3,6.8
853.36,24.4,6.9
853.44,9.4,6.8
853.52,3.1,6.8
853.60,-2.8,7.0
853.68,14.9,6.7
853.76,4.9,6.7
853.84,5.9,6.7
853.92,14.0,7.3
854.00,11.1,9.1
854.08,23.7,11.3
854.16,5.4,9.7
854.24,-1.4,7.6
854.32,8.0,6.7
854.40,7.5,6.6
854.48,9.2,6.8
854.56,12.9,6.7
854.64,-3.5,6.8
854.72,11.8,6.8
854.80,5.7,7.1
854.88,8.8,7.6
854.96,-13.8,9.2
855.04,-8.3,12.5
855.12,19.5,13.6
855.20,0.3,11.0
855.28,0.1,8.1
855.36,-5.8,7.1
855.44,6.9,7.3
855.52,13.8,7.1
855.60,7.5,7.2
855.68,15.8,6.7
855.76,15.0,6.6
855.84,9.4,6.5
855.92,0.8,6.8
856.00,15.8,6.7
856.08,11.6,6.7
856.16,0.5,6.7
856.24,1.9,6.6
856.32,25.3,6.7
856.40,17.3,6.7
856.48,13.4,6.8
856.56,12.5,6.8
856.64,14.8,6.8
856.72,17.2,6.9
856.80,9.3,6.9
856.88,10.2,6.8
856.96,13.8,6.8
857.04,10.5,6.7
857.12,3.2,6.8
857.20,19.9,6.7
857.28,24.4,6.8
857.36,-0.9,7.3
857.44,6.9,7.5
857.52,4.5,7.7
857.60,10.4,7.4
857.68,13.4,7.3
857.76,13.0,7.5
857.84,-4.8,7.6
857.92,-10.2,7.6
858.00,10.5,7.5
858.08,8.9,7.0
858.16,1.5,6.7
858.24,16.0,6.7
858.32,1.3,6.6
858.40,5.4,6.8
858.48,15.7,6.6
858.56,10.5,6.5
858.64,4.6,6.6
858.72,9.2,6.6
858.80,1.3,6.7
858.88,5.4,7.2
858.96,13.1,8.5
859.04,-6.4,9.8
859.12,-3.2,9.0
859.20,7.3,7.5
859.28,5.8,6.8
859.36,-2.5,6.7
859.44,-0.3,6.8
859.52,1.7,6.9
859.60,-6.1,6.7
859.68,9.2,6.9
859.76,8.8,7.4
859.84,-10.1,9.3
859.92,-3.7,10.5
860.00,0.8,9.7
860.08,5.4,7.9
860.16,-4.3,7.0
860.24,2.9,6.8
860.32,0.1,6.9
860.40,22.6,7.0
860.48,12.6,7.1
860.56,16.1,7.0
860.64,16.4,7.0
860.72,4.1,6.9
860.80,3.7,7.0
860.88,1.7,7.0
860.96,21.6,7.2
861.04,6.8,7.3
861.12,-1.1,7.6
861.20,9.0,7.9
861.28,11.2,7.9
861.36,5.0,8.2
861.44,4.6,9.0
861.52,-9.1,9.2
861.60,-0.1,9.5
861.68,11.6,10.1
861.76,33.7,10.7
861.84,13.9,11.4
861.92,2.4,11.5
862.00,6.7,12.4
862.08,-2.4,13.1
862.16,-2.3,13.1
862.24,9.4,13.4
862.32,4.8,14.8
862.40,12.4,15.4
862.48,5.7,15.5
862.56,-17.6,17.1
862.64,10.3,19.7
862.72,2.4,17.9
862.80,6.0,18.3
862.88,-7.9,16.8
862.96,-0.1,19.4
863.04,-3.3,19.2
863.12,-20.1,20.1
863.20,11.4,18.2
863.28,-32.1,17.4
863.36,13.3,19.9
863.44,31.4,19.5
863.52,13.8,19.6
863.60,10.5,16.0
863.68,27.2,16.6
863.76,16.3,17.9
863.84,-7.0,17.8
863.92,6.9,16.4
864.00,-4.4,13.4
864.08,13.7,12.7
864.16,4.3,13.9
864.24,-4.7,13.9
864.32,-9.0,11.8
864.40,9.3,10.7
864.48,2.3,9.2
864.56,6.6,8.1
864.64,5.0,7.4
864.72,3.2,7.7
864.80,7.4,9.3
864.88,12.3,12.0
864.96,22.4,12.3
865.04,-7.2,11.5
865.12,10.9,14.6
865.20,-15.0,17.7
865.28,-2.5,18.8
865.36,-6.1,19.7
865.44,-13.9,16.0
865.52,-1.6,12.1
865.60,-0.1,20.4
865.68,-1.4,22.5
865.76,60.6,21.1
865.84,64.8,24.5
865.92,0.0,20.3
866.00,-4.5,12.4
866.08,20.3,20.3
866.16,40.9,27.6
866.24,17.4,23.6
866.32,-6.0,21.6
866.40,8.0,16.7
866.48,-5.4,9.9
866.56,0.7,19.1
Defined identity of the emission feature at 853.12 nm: H-gamma 4340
